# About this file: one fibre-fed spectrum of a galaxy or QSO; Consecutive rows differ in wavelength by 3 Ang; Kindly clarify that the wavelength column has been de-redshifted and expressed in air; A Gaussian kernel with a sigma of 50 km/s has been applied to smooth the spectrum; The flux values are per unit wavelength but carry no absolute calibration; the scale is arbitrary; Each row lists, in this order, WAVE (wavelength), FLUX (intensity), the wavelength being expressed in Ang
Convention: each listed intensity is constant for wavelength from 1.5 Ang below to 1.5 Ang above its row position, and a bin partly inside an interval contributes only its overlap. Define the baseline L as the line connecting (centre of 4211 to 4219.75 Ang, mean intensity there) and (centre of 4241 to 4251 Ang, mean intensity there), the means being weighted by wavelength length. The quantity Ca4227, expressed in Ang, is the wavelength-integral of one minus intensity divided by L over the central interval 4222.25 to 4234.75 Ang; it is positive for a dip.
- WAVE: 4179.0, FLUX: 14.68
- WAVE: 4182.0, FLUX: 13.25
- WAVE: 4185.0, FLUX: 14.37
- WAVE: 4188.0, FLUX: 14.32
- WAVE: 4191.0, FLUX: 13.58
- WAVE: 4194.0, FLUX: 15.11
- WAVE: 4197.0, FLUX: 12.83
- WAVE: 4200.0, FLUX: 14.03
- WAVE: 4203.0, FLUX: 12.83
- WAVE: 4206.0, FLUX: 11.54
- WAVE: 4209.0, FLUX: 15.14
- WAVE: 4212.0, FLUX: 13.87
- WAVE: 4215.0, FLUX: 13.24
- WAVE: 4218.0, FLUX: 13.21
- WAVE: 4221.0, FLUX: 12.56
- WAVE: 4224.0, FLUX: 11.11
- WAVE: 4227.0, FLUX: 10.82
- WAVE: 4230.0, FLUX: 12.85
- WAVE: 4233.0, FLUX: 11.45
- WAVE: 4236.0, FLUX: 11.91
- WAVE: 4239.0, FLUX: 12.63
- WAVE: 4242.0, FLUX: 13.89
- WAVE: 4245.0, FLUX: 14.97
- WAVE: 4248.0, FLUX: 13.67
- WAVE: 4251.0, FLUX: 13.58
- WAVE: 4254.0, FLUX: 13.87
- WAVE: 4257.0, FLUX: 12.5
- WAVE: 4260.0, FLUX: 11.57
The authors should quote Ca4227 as 1.9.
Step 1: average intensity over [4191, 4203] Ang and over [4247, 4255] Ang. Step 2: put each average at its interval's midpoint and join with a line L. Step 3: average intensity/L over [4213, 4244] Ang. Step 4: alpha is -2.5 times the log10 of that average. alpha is 0.11 mag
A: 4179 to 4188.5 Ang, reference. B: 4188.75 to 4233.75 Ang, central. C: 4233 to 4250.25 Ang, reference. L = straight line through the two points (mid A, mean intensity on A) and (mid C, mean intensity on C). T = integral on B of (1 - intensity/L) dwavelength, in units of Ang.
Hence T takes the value 2.3 Ang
